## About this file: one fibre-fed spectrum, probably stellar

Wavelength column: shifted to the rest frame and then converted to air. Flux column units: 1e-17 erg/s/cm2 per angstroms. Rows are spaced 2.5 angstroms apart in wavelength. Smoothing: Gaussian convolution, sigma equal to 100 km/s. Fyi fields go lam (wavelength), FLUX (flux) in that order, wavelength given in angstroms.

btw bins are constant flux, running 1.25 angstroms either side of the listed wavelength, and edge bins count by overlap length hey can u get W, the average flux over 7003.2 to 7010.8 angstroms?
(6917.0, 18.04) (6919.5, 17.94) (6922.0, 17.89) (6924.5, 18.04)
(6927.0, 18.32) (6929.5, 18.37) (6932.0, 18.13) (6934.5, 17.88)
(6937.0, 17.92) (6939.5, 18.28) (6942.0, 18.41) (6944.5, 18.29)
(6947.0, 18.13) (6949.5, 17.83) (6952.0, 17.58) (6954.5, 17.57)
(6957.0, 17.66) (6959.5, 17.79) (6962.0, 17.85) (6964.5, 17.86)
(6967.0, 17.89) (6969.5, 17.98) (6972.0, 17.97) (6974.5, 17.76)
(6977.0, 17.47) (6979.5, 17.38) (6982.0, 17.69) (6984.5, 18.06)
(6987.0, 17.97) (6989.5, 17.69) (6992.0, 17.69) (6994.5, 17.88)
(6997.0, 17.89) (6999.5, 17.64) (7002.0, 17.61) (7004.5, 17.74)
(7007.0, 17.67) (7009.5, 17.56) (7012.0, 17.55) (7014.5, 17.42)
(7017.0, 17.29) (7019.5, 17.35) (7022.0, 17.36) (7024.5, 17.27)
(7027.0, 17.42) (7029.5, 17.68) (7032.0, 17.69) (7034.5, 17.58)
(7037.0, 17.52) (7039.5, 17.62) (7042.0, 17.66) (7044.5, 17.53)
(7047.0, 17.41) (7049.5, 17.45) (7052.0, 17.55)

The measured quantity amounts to 17.7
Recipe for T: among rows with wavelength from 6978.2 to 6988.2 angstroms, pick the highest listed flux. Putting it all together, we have 18.06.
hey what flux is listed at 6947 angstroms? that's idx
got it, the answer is 18.13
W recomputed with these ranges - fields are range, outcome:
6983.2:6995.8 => 17.9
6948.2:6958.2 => 17.7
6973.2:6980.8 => 17.5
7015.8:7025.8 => 17.3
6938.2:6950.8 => 18.2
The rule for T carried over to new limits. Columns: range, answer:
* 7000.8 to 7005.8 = 17.74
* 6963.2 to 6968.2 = 17.89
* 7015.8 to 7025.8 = 17.36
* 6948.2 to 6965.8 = 17.86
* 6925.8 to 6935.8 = 18.37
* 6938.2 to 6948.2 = 18.41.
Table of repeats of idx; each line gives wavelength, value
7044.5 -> 17.53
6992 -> 17.69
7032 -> 17.69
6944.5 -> 18.29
